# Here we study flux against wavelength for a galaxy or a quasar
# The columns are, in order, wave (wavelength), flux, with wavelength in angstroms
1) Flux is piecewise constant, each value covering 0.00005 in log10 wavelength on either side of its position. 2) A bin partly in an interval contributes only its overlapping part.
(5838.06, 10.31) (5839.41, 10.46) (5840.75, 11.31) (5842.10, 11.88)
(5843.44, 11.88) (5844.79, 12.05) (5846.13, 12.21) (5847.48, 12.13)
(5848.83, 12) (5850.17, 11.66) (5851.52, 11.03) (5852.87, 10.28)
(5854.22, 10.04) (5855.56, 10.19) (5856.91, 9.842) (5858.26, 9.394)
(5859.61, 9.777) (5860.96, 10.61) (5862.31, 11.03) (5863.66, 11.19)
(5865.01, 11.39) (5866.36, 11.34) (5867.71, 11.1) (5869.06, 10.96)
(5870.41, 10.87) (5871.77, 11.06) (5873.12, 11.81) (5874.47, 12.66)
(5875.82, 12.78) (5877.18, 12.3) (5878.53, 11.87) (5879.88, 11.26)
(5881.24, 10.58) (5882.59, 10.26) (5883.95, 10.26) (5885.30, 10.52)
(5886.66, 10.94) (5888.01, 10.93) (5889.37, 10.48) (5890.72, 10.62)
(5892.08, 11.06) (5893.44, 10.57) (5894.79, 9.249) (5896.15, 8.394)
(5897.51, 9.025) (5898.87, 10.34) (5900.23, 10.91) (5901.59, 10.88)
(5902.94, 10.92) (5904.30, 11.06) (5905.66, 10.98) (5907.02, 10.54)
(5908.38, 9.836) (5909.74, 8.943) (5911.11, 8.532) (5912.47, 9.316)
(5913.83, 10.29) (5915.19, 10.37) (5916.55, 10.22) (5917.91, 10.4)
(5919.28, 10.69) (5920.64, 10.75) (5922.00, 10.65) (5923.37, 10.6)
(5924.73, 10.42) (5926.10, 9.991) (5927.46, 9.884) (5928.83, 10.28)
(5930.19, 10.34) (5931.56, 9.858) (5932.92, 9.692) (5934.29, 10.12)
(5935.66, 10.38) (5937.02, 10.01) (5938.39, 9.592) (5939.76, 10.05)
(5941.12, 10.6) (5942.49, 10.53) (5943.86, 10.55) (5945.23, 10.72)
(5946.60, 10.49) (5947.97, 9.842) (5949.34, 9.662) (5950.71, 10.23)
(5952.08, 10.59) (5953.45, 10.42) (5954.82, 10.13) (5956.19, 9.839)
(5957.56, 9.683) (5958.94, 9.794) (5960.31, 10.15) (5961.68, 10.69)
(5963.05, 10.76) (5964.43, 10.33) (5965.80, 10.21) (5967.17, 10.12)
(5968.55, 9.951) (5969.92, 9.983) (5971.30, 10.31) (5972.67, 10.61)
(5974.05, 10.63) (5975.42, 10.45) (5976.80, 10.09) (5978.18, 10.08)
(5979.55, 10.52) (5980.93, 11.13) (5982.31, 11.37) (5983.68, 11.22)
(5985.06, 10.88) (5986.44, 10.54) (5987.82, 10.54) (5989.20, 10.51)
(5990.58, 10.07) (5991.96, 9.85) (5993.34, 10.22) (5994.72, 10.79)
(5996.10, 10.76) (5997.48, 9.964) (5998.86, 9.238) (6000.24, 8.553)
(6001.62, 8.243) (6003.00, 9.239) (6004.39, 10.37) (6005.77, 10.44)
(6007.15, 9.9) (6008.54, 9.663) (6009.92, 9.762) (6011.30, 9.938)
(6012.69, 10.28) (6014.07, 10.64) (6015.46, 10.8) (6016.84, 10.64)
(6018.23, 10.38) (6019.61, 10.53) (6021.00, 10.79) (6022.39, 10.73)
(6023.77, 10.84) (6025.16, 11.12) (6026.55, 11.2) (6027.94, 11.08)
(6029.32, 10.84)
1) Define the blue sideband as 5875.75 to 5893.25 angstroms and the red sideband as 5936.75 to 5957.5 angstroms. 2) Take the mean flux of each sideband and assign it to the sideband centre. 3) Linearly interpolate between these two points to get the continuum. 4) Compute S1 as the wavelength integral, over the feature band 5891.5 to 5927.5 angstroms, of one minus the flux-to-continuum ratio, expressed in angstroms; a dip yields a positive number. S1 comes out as 1.66 angstroms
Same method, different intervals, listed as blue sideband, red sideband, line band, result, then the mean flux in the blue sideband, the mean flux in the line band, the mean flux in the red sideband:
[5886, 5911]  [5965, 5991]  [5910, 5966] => 1.10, 10.3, 10.2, 10.5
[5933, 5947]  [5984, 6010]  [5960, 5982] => -0.60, 10.3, 10.4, 10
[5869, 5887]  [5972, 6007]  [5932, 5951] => 0.94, 11.3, 10.2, 10.2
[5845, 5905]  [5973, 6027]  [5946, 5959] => 0.56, 10.9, 10.1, 10.3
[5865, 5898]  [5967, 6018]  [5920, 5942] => 0.81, 10.9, 10.2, 10.2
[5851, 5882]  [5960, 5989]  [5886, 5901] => 0.91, 11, 10.2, 10.5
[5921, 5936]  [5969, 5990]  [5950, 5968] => 0.36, 10.2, 10.2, 10.6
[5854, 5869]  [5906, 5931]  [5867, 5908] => -1.82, 10.6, 10.8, 10.1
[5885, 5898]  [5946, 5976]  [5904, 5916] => 0.28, 10.2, 9.95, 10.2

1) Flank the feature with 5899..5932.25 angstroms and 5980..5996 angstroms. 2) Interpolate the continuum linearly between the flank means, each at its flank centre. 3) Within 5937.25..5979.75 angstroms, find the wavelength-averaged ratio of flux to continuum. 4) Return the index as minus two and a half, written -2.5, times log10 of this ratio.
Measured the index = 0.03 mag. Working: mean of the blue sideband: 10.3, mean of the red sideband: 10.6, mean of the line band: 10.2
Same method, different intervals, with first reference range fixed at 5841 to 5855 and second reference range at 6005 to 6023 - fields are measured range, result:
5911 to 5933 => 0.08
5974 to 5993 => 0.00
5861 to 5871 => 0.03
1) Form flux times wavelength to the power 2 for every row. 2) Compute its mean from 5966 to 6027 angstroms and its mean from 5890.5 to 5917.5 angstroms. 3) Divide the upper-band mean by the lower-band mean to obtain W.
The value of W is 1.1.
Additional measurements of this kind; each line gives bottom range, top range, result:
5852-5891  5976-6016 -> 0.97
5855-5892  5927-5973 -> 0.95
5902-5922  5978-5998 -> 1.06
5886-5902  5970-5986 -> 1.07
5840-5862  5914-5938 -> 0.96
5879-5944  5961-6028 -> 1.04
